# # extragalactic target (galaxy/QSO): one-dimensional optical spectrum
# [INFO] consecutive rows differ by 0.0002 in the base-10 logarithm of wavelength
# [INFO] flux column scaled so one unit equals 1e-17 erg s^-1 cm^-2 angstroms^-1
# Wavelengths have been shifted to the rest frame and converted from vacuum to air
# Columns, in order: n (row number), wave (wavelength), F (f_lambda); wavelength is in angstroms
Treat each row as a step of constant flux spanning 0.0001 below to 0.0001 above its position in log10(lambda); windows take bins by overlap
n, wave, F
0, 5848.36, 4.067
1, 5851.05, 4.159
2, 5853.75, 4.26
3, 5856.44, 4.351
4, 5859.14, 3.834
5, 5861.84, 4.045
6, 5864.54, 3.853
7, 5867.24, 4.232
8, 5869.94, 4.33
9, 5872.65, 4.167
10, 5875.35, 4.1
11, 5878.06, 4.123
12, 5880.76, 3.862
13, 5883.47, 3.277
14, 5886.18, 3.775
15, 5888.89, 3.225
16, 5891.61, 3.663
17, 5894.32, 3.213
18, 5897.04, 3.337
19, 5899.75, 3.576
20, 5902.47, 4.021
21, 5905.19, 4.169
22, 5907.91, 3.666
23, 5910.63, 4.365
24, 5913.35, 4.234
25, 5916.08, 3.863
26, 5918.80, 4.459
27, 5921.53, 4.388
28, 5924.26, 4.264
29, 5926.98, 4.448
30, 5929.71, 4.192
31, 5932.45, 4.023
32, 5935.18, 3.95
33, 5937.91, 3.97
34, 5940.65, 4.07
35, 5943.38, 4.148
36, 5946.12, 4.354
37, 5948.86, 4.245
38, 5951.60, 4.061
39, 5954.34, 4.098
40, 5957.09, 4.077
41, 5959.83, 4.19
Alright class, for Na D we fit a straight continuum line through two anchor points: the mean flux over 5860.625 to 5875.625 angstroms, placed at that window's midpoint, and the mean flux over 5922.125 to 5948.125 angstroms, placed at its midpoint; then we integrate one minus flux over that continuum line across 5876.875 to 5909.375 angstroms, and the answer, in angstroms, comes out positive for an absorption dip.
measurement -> 3.8 angstroms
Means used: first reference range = 4.12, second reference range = 4.17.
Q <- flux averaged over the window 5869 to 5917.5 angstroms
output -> 3.83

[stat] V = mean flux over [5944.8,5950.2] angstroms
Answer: 4.3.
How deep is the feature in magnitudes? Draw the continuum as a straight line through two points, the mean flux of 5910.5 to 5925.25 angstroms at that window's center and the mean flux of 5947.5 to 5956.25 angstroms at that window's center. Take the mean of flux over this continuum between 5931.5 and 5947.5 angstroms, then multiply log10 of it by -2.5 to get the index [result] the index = 0.02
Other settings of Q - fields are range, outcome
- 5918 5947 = 4.2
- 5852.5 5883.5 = 4.07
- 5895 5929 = 4.05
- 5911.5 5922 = 4.23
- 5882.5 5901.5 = 3.45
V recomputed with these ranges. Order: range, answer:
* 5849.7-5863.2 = 4.13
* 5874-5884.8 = 3.84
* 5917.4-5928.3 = 4.39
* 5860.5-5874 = 4.13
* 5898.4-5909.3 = 3.86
